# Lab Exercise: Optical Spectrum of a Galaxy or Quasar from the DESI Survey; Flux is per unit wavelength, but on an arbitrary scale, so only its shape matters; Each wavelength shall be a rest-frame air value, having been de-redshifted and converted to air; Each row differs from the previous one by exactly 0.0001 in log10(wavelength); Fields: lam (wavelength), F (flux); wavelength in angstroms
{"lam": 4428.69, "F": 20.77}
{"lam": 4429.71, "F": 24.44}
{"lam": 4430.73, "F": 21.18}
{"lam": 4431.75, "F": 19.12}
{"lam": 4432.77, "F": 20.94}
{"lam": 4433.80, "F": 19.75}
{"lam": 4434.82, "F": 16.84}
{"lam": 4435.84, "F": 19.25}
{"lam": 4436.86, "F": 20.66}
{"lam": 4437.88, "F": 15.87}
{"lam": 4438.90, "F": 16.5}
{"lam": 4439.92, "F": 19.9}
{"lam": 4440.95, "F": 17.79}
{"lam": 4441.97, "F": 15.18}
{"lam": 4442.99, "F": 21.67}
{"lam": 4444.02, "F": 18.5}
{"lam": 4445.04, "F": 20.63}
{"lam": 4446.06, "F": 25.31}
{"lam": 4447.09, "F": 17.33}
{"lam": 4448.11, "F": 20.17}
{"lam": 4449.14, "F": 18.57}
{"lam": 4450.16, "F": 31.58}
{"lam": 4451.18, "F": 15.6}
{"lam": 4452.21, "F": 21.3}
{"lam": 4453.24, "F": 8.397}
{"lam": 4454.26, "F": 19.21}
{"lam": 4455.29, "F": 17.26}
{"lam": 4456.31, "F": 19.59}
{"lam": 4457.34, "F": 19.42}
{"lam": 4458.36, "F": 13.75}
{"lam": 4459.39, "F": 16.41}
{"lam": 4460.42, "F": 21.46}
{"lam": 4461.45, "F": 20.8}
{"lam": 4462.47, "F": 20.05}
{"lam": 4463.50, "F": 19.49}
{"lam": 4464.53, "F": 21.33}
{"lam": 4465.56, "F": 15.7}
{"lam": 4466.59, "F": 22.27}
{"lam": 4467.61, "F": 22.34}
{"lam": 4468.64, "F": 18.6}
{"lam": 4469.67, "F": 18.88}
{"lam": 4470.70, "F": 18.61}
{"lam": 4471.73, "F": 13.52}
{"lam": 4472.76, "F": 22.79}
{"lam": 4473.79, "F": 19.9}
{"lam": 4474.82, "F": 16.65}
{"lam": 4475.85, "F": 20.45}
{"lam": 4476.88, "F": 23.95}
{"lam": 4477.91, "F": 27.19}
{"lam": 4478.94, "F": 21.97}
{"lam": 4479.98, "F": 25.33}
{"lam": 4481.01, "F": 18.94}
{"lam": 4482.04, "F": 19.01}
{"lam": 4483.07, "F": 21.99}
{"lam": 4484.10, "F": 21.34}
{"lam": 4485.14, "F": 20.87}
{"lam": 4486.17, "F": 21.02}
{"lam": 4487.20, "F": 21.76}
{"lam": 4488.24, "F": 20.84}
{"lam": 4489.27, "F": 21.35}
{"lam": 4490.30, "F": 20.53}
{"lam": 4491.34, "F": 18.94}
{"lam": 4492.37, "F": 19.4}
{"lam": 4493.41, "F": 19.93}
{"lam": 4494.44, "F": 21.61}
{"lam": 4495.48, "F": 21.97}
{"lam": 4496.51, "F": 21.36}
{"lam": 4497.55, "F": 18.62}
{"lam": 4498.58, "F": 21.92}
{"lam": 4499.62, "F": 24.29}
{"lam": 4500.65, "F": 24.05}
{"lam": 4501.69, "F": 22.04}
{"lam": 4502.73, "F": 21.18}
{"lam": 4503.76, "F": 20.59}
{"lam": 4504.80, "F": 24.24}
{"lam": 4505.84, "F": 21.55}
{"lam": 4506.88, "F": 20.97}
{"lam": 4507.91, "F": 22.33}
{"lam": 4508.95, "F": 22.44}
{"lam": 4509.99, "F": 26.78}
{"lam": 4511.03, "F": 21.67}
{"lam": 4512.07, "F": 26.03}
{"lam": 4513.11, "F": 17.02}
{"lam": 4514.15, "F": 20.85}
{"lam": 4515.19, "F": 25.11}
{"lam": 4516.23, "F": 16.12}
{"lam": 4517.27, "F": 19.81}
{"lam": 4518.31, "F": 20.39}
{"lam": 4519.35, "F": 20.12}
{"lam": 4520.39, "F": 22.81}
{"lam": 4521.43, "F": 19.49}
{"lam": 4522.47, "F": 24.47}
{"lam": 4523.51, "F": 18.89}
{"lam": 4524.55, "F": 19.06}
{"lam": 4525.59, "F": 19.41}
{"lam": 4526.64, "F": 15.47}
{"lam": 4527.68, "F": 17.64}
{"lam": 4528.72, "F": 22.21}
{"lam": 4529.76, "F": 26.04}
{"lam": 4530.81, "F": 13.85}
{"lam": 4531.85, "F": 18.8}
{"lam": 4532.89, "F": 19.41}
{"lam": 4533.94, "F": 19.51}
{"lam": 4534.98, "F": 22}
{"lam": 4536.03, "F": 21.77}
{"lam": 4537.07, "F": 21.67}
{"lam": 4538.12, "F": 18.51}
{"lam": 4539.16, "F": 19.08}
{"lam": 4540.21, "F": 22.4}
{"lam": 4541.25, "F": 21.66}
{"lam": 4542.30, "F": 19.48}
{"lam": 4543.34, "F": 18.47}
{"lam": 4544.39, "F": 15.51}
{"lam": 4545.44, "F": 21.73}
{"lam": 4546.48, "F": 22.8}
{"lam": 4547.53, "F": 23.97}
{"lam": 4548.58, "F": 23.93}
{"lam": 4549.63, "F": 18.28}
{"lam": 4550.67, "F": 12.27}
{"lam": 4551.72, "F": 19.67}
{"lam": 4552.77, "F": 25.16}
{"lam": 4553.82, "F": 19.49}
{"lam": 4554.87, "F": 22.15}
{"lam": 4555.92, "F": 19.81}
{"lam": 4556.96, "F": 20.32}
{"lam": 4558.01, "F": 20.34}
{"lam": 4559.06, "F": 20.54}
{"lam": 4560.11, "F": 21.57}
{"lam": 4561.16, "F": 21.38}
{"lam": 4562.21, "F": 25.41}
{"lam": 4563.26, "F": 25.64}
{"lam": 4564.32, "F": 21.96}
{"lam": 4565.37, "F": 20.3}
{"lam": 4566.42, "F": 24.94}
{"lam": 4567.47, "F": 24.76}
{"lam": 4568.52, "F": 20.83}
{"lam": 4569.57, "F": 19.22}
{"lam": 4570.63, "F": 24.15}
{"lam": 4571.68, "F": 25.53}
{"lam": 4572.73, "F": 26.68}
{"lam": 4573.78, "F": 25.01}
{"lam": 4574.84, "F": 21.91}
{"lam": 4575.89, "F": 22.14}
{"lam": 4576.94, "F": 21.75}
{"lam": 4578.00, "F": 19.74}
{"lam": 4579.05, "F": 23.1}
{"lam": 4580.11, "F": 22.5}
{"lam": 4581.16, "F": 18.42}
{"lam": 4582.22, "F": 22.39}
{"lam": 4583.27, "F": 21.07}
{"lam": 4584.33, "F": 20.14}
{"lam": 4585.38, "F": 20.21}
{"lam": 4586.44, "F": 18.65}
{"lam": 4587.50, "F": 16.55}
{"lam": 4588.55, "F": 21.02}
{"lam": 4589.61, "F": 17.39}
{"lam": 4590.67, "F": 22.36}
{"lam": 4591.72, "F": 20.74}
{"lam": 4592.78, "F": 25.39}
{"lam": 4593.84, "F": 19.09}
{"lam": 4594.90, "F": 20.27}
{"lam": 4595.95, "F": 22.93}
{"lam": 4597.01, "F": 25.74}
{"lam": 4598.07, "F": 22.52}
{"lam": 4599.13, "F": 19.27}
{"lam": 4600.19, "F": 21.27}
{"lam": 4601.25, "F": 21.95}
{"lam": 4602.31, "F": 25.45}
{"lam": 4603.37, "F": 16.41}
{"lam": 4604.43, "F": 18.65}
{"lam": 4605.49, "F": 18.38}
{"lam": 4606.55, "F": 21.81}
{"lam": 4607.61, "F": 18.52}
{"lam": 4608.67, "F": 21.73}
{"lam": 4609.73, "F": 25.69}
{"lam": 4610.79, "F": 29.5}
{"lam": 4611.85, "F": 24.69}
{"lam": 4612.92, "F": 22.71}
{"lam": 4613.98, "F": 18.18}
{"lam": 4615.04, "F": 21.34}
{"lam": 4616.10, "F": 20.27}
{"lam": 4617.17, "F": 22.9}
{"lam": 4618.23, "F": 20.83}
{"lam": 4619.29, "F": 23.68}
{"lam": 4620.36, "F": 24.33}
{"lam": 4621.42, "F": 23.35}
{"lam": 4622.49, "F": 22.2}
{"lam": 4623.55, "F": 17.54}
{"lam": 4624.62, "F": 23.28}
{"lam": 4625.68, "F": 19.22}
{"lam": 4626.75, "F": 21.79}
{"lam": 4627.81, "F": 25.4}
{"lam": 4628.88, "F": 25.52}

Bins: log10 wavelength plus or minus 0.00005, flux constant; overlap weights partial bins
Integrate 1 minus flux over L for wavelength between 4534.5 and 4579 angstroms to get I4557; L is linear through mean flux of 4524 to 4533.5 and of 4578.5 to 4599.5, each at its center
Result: -3.45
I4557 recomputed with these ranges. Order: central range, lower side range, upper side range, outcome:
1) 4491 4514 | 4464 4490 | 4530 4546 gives -1.72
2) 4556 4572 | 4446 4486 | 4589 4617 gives -0.91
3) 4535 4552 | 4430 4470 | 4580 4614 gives 0.33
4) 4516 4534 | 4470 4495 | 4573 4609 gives 1.00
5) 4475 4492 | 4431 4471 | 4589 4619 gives -1.56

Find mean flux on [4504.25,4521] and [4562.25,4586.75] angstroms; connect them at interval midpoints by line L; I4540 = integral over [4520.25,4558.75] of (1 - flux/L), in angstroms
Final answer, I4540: 3.2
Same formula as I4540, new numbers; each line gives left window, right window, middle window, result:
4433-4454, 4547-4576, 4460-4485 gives -0.9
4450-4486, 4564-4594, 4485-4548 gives -0.8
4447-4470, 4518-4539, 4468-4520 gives -4.1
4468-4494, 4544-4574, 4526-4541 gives 1.1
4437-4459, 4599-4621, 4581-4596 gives 0.7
